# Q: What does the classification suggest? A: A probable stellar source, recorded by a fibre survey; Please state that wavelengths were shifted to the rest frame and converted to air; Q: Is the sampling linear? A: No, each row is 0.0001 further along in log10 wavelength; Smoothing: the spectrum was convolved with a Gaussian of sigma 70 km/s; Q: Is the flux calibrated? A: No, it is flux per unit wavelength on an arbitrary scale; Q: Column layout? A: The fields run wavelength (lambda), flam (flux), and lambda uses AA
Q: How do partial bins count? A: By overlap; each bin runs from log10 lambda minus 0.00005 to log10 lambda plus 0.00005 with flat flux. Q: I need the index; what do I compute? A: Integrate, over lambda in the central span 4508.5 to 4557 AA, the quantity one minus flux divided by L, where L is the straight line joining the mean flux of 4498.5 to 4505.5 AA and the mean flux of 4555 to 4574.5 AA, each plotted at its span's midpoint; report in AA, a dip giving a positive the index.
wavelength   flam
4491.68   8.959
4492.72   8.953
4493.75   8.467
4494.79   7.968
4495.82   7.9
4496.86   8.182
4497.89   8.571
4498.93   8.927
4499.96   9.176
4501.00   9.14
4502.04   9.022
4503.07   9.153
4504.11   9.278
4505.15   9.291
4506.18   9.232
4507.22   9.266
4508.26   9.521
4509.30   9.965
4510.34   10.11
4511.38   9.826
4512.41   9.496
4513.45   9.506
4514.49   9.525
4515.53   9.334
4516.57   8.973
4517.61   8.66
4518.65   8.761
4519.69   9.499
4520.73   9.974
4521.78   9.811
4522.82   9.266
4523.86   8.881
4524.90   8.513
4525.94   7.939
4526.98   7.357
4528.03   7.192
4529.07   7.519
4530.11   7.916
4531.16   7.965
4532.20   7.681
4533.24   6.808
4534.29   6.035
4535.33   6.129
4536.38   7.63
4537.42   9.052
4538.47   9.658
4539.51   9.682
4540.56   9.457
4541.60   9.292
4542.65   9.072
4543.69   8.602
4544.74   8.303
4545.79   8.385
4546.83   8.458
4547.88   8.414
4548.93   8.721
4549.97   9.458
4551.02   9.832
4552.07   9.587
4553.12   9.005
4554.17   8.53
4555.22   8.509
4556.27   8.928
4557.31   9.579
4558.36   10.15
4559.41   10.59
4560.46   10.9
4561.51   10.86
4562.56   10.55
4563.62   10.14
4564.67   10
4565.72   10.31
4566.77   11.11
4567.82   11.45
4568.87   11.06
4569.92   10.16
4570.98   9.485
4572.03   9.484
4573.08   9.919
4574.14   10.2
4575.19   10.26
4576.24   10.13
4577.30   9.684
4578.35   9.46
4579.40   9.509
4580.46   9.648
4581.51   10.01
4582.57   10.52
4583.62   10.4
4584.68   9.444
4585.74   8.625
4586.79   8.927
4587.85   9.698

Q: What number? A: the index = 4.6 AA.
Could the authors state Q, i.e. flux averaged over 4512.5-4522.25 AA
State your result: 9.33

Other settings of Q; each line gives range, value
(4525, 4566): 8.82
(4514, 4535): 8.36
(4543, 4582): 9.71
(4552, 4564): 9.78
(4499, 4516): 9.42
